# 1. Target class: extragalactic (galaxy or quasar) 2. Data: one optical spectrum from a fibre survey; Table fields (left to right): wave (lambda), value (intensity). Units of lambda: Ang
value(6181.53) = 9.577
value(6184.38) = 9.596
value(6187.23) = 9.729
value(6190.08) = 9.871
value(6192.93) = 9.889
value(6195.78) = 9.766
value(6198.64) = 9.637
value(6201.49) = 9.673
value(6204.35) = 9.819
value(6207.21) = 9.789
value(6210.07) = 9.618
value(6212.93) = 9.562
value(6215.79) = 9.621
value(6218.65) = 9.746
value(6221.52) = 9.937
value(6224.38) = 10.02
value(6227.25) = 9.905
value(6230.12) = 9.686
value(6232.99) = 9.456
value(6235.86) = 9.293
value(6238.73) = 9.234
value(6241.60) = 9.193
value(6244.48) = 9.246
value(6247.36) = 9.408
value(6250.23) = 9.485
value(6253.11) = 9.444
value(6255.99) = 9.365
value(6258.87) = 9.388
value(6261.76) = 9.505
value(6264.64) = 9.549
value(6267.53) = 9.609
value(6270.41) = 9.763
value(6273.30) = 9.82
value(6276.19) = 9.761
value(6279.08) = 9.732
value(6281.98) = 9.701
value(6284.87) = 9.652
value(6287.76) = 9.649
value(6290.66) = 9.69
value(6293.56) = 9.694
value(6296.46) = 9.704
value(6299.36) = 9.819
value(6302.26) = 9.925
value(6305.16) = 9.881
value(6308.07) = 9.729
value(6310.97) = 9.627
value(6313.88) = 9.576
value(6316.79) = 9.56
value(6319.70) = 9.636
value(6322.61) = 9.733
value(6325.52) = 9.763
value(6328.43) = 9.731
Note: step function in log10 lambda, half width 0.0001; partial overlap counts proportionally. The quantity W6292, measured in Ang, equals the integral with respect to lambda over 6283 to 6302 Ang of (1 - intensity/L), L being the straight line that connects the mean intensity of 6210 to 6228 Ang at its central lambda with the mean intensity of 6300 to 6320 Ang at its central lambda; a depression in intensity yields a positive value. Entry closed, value 0.0 Ang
